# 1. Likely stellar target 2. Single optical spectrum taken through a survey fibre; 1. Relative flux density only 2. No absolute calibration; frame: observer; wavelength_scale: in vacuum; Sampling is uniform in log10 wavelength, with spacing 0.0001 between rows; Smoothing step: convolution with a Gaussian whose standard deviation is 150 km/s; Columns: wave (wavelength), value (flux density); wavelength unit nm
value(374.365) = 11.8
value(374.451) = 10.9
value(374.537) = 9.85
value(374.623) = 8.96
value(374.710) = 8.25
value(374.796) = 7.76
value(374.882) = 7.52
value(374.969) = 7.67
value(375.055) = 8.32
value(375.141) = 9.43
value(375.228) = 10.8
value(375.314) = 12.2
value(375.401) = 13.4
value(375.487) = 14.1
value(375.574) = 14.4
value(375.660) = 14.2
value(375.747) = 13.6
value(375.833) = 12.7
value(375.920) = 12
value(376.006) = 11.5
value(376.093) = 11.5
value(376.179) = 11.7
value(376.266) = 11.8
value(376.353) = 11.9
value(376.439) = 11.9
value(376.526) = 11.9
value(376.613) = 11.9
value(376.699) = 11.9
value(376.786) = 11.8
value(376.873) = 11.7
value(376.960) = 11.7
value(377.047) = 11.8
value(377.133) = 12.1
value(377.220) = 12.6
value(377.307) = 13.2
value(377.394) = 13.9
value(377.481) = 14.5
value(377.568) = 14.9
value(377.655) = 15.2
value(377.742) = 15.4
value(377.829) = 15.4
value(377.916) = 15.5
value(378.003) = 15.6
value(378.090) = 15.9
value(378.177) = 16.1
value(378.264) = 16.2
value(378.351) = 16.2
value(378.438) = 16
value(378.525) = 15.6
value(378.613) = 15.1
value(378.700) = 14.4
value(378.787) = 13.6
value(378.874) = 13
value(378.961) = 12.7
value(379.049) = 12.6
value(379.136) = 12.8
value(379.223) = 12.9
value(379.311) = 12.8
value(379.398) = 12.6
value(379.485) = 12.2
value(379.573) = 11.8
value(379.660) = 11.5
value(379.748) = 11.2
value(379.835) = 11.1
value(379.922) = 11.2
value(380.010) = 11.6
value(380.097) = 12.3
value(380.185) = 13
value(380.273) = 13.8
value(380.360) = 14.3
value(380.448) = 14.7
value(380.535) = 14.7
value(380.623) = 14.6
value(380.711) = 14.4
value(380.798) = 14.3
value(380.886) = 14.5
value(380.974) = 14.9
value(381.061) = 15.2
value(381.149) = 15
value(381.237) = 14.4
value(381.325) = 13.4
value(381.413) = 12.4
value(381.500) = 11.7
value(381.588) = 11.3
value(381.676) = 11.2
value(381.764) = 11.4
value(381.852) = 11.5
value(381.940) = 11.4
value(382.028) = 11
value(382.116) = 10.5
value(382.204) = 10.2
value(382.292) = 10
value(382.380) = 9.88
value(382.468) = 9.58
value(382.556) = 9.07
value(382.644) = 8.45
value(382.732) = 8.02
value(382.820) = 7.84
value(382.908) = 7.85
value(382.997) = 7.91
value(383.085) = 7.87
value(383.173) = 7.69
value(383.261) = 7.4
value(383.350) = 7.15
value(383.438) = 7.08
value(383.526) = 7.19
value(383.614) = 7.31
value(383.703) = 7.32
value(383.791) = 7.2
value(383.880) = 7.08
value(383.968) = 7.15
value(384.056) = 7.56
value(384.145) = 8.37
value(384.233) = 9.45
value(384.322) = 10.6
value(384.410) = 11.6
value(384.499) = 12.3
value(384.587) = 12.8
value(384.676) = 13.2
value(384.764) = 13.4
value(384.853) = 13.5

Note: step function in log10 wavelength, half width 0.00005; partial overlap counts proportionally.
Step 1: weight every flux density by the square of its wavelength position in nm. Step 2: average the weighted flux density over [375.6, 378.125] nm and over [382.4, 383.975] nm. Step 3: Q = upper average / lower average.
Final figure 0.6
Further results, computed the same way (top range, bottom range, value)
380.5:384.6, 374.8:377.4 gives 0.91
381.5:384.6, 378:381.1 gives 0.68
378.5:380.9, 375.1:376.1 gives 1.07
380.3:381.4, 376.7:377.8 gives 1.12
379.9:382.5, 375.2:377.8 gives 1.01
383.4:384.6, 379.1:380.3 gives 0.73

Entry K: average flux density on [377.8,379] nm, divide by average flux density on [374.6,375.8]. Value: 1.40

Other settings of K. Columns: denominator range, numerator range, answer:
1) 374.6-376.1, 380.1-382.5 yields 1.15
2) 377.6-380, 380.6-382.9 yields 0.84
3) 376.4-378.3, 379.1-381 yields 0.95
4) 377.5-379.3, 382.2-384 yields 0.54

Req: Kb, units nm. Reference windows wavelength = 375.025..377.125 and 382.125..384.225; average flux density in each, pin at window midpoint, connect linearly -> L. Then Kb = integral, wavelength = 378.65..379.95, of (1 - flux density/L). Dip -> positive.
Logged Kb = -0.28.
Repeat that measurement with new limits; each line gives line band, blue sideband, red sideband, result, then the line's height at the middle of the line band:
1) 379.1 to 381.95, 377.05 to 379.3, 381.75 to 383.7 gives -0.37 nm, 11.5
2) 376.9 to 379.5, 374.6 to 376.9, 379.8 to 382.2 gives -0.44 nm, 12.1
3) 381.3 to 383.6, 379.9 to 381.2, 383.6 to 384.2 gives 0.19 nm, 10.3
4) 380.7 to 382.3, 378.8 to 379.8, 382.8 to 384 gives -0.46 nm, 9.73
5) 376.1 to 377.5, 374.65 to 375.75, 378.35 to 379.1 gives 0.01 nm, 12.3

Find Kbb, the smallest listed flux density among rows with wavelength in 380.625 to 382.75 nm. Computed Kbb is 8.02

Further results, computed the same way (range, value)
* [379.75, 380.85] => 11.1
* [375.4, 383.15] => 7.84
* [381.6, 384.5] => 7.08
